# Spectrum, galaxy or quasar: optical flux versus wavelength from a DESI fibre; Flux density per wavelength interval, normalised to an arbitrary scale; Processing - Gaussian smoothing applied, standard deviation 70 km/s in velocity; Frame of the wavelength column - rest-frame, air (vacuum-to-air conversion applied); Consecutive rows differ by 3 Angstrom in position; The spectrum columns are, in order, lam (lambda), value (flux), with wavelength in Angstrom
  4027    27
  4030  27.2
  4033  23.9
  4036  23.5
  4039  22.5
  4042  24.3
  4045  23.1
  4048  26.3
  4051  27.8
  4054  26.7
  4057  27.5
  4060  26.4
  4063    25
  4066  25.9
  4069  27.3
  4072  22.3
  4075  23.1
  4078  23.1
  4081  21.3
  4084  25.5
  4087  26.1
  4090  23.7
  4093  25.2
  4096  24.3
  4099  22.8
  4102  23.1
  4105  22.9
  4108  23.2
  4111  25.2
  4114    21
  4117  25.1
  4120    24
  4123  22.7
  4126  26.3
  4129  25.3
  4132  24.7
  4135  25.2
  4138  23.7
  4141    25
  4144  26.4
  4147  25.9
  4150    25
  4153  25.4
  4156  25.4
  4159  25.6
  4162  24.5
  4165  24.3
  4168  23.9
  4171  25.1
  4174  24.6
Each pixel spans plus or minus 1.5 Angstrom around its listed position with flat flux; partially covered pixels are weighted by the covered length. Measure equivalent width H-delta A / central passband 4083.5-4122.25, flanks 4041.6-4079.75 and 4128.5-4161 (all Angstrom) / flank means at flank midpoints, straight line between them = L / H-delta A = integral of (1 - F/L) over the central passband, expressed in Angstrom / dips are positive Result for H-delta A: 2.0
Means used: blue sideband 25.3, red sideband 25.2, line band 23.9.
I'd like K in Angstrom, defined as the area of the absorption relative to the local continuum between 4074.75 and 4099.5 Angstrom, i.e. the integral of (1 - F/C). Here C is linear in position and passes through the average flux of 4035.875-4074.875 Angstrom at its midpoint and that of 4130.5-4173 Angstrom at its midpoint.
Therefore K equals 1.2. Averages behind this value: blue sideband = 25.3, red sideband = 25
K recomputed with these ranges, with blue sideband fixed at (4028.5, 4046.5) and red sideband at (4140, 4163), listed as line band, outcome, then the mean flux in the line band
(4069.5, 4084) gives 0.85 Angstrom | 23.1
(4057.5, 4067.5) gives -0.64 Angstrom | 25.9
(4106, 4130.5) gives 0.94 Angstrom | 24.1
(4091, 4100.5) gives 0.26 Angstrom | 24.1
